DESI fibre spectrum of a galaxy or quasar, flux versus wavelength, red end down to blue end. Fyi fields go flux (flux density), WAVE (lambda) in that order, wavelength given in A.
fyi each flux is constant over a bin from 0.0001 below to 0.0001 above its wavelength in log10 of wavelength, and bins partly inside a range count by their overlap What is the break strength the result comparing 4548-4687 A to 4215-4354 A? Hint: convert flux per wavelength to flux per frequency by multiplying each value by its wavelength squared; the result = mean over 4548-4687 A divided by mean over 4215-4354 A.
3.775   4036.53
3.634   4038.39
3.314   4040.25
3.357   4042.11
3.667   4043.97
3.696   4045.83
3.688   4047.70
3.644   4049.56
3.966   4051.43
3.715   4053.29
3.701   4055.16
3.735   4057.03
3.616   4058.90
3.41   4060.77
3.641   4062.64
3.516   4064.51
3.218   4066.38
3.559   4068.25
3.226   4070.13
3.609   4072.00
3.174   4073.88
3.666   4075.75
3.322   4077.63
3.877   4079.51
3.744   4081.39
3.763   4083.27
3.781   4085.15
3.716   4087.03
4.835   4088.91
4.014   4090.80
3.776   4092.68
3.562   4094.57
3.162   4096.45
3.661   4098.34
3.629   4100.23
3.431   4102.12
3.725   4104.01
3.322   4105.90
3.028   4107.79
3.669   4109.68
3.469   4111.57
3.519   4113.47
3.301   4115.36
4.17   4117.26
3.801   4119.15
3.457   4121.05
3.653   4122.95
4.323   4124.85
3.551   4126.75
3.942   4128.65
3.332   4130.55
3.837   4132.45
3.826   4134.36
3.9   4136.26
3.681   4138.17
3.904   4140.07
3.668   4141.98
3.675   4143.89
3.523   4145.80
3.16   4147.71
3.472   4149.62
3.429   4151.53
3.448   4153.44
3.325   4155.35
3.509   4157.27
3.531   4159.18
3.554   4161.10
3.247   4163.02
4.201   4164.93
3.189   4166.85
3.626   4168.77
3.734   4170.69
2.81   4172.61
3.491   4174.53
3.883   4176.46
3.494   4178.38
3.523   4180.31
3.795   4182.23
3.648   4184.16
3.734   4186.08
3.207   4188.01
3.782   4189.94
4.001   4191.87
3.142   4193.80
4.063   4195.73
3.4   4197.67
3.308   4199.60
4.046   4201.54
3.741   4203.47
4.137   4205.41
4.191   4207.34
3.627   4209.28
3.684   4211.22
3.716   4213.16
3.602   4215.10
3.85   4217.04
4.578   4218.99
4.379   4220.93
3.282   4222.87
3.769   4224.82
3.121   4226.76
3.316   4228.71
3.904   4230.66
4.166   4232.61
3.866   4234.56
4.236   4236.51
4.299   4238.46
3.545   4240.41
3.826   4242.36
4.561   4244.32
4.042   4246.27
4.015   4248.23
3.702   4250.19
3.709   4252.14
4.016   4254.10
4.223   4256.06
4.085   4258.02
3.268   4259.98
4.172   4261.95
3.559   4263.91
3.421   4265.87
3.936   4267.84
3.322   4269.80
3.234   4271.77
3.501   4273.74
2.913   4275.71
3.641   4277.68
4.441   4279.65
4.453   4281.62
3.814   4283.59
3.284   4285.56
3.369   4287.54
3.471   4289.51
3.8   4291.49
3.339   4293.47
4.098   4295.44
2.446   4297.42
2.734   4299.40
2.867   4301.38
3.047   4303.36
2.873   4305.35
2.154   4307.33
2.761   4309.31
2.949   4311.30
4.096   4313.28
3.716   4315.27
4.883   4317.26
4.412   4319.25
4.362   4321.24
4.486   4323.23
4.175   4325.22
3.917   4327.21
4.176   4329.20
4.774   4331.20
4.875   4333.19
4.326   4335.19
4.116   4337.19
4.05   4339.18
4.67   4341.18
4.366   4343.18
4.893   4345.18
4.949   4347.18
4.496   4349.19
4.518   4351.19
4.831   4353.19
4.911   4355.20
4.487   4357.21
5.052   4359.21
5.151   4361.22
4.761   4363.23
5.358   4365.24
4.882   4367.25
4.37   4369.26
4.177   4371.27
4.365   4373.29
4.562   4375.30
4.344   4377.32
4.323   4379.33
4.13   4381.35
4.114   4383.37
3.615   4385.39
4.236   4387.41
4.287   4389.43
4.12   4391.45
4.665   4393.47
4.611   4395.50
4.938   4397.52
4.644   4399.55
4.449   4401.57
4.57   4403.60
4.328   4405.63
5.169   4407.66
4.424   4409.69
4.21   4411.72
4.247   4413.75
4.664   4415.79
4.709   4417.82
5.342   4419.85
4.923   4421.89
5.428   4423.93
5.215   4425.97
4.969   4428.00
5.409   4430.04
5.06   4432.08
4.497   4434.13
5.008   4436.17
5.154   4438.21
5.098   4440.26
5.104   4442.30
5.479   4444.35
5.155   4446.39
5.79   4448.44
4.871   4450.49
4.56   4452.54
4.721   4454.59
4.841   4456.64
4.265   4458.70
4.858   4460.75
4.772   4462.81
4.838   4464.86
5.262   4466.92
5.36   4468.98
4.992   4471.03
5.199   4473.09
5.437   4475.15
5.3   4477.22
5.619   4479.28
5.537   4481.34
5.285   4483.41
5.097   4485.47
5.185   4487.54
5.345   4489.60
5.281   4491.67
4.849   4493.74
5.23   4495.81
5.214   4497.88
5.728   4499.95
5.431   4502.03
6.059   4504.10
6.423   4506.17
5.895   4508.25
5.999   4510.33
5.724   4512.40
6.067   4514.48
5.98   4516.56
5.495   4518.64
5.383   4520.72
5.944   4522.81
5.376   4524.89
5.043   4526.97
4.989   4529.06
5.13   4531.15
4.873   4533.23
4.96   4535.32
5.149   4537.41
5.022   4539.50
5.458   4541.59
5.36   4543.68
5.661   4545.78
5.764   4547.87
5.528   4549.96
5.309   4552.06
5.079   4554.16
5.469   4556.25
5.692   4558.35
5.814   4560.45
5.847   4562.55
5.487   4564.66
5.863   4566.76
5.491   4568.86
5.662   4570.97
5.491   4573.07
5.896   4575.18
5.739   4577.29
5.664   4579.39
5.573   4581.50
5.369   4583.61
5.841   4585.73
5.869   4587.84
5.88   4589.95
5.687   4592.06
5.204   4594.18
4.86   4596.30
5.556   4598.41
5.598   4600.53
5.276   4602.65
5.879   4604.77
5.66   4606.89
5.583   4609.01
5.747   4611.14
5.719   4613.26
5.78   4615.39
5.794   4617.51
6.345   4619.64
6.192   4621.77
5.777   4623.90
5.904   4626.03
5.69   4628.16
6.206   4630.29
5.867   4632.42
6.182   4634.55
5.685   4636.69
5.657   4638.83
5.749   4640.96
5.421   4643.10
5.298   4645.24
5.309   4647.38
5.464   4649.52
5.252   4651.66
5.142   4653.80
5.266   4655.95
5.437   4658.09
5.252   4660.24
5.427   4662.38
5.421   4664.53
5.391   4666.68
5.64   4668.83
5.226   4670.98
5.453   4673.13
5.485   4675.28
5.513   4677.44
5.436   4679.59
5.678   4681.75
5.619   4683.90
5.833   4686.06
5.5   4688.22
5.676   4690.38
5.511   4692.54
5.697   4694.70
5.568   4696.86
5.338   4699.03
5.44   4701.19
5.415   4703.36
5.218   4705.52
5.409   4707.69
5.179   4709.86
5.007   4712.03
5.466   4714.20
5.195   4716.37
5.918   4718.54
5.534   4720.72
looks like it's 1.7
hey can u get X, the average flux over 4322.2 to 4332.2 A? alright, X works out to 4.31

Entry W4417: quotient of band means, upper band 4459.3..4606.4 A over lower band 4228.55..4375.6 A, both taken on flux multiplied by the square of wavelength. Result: 1.5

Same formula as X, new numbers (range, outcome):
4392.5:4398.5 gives 4.74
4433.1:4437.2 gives 4.75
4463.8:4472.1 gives 5.12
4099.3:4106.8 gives 3.53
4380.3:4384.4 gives 4.12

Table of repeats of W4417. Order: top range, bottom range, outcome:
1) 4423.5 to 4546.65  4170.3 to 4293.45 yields 1.58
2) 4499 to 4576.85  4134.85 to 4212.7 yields 1.82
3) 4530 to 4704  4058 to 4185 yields 1.94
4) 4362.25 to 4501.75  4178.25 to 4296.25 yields 1.42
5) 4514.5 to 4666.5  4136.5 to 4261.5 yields 1.79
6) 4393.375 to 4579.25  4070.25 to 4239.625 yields 1.66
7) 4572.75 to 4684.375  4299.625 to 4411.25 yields 1.47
